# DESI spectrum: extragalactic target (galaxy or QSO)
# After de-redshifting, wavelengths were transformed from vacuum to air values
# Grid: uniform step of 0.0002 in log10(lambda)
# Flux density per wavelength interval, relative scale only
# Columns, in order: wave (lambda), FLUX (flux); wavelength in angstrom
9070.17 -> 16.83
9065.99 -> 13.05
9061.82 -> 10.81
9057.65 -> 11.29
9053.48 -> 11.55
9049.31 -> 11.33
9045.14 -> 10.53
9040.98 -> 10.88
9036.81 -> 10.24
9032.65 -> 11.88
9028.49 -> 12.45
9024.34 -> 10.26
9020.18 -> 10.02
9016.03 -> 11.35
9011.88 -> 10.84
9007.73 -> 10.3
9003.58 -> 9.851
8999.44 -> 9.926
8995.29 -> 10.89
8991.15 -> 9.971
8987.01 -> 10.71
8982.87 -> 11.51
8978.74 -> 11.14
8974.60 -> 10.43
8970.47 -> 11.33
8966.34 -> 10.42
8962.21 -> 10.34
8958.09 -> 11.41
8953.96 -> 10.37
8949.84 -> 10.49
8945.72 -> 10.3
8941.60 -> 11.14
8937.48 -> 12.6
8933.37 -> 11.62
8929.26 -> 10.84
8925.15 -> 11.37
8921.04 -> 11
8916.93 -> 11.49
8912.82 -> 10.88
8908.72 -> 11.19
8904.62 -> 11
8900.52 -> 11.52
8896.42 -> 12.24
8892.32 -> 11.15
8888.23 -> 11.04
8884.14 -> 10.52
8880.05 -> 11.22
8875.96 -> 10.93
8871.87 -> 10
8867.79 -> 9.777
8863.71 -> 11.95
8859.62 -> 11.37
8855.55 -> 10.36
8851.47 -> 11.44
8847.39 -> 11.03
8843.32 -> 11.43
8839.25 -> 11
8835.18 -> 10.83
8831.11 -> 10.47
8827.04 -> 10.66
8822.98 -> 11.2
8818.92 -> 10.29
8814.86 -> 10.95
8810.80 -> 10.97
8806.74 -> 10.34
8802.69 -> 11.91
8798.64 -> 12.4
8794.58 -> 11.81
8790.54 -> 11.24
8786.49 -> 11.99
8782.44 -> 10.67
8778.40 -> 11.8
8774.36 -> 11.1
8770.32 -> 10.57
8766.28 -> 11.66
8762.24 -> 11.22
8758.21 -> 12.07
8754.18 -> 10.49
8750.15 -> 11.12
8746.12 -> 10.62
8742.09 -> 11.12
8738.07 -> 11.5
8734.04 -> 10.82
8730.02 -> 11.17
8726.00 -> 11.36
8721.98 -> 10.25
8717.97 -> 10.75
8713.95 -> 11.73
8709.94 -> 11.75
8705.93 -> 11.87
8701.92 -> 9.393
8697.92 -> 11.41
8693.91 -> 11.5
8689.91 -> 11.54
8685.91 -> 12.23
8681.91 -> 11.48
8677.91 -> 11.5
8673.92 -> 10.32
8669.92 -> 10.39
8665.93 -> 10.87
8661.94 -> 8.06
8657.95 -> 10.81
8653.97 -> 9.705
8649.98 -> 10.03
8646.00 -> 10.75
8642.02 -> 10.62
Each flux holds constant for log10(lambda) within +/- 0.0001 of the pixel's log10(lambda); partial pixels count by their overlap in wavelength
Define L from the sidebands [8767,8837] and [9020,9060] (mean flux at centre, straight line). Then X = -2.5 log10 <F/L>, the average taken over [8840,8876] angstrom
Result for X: 0.02 mag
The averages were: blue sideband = 11.1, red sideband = 11.1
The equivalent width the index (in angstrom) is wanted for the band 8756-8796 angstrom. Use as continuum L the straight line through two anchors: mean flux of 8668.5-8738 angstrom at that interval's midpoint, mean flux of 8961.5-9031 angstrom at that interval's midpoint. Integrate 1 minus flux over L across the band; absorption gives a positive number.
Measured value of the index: -1.3 angstrom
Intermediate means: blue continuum 11.2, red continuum 10.7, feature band 11.4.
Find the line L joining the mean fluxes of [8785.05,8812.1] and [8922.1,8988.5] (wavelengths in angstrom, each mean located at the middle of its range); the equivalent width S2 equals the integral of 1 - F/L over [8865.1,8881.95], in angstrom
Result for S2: 1.1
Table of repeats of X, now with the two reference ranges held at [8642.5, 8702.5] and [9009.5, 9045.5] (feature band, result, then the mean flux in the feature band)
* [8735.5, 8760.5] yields -0.039 mag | 11.1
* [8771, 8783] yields -0.041 mag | 11.2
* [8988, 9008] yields 0.075 mag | 10.2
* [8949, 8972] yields 0.018 mag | 10.7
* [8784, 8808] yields -0.083 mag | 11.6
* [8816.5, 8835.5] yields 0.013 mag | 10.7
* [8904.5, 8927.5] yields -0.029 mag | 11.2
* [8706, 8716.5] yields -0.095 mag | 11.7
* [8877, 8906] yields -0.037 mag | 11.2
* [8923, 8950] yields -0.035 mag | 11.2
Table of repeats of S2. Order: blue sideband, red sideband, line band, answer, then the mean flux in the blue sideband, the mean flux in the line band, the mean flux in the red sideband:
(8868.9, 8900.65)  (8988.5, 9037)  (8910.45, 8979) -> -0.93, 11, 11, 10.7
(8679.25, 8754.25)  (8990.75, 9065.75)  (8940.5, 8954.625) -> 0.51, 11.2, 10.6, 10.9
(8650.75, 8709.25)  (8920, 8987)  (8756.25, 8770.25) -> -0.82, 10.8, 11.5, 11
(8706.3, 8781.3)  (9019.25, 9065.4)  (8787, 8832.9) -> 0.09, 11.2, 11.1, 11.1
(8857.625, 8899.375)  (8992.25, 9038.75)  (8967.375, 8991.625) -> -0.20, 11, 10.9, 10.7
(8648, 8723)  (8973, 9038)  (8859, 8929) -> -2.02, 10.8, 11.1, 10.7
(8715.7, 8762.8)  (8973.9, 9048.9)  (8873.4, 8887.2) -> 0.03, 11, 10.9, 10.8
